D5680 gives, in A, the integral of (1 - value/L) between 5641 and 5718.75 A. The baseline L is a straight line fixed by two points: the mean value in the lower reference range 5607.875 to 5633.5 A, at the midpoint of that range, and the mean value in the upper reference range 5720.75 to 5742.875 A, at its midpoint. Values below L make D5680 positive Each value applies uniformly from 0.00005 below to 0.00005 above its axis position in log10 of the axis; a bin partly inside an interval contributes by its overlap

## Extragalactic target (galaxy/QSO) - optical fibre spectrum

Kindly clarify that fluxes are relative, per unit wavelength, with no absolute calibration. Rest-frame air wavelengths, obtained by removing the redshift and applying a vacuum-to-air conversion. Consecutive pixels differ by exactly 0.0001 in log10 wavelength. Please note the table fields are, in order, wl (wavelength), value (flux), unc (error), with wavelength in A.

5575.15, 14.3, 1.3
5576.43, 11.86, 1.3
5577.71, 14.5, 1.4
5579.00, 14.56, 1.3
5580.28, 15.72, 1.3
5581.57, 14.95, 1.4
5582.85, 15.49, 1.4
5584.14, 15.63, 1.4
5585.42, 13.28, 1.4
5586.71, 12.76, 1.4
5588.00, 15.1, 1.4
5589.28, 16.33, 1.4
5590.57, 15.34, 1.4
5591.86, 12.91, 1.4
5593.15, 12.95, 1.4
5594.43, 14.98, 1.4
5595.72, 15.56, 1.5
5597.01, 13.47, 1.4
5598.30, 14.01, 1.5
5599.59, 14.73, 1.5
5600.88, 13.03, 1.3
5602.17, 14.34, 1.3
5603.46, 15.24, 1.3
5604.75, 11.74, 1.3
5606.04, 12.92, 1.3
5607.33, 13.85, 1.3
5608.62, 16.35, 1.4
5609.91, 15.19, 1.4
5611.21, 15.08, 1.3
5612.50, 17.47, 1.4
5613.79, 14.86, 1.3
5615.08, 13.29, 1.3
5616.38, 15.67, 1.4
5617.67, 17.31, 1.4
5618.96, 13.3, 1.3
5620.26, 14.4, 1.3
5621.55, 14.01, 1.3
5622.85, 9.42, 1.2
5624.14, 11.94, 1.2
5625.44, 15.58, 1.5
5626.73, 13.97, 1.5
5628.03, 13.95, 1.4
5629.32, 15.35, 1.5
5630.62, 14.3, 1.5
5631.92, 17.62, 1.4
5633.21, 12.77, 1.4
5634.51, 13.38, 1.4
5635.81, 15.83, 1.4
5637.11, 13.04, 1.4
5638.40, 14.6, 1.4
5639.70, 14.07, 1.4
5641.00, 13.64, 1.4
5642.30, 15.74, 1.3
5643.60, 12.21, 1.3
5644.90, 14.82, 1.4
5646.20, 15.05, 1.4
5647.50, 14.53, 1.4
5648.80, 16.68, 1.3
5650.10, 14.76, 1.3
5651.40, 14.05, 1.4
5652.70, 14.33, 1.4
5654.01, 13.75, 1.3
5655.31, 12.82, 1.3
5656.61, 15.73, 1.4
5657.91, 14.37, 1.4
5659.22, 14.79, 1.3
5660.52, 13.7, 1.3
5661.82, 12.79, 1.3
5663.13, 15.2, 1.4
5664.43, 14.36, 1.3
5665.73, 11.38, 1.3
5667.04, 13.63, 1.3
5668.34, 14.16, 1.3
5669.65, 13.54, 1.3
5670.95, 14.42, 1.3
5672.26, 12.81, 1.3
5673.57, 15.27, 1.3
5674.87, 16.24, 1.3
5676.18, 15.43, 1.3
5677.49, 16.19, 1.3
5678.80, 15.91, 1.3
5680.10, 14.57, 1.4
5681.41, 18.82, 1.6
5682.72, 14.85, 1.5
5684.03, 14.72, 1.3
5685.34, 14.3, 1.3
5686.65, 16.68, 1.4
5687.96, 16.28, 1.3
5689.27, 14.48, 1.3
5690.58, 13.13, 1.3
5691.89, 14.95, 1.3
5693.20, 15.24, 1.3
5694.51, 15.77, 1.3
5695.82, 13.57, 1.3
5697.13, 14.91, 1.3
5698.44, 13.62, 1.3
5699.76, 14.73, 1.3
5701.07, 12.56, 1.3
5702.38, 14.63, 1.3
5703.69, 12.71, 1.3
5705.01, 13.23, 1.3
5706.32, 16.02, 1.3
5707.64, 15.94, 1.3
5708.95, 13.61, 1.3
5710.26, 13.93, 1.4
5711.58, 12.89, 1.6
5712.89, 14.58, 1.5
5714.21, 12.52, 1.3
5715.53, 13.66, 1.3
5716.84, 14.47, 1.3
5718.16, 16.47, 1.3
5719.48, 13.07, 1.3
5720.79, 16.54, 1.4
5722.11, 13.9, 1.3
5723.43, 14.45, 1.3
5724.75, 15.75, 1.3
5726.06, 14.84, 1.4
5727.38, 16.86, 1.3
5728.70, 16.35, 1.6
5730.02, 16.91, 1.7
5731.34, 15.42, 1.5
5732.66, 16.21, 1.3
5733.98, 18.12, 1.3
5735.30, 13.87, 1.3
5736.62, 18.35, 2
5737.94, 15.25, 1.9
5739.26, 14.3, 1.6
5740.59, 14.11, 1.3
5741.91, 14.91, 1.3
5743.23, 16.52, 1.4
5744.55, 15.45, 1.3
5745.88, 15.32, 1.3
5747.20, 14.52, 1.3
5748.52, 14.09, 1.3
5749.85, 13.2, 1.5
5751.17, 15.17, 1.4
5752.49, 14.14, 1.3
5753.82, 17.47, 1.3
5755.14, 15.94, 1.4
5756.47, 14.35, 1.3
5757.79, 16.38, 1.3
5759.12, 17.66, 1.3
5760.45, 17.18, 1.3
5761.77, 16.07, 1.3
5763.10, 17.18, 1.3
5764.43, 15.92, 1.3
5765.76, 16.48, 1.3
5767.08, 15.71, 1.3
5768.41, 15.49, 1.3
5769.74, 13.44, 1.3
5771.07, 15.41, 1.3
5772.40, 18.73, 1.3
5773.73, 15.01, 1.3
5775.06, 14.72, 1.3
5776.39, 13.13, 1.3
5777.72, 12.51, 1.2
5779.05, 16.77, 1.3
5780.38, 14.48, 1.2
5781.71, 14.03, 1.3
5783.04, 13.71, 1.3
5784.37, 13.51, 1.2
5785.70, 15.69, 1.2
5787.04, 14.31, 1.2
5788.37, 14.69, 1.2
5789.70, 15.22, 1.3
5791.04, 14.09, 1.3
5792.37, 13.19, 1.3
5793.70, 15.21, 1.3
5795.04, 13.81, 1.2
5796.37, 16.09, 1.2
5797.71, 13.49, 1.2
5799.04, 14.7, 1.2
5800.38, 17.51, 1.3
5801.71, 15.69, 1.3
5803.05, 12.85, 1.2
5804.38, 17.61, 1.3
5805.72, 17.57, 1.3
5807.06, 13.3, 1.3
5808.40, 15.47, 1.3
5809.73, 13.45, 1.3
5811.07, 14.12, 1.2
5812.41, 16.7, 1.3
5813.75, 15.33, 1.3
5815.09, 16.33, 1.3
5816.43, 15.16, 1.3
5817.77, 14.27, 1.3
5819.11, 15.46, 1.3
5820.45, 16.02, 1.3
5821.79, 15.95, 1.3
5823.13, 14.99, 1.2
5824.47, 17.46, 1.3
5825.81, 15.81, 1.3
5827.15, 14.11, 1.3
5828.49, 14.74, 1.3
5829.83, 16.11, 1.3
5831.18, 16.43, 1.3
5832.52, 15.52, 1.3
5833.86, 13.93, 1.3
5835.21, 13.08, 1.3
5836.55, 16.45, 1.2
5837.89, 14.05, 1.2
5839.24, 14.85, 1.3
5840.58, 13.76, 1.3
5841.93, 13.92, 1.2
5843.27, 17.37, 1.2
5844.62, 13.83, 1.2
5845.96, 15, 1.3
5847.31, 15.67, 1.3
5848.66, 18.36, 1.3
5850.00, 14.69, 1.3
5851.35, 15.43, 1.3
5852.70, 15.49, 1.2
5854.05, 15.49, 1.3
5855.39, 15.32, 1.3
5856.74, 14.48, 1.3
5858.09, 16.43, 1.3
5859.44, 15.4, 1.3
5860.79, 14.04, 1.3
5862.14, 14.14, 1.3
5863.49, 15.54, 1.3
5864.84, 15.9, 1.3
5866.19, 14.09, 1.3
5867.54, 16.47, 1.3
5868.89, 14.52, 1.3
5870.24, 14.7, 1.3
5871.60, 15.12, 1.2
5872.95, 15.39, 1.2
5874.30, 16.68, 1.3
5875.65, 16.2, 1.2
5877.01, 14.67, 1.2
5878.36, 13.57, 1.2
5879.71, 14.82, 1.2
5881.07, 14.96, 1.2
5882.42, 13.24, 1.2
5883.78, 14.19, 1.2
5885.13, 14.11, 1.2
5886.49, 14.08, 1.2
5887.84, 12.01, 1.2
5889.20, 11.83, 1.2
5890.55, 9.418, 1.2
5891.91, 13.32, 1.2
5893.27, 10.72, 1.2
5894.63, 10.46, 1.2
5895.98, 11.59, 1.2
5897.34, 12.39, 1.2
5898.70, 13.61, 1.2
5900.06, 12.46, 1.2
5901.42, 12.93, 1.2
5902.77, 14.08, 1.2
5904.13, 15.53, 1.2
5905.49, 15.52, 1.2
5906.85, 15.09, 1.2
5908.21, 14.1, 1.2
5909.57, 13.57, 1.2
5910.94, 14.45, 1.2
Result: 3.3 A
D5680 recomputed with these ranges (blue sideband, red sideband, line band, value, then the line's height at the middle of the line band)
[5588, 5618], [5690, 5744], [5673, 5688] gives -1.0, 14.8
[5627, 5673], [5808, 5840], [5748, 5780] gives -1.3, 14.9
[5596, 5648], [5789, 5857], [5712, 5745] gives -1.2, 14.8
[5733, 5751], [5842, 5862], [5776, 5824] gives 1.3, 15.3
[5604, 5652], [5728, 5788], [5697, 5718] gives 1.4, 15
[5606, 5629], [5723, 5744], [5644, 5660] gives 0.2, 14.8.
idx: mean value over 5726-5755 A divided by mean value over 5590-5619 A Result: 1.07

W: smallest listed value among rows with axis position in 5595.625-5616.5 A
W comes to 11.74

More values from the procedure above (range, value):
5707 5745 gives 12.52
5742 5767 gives 13.2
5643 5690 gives 11.38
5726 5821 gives 12.51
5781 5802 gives 13.19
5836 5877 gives 13.76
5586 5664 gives 9.42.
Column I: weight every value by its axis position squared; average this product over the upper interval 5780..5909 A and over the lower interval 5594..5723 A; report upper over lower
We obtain 1.08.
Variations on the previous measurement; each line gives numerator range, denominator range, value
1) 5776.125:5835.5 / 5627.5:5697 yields 1.08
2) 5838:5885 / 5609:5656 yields 1.13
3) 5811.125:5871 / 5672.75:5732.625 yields 1.07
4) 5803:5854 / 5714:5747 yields 1.03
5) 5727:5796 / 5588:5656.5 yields 1.12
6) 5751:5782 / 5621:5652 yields 1.15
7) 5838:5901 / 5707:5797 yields 0.99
